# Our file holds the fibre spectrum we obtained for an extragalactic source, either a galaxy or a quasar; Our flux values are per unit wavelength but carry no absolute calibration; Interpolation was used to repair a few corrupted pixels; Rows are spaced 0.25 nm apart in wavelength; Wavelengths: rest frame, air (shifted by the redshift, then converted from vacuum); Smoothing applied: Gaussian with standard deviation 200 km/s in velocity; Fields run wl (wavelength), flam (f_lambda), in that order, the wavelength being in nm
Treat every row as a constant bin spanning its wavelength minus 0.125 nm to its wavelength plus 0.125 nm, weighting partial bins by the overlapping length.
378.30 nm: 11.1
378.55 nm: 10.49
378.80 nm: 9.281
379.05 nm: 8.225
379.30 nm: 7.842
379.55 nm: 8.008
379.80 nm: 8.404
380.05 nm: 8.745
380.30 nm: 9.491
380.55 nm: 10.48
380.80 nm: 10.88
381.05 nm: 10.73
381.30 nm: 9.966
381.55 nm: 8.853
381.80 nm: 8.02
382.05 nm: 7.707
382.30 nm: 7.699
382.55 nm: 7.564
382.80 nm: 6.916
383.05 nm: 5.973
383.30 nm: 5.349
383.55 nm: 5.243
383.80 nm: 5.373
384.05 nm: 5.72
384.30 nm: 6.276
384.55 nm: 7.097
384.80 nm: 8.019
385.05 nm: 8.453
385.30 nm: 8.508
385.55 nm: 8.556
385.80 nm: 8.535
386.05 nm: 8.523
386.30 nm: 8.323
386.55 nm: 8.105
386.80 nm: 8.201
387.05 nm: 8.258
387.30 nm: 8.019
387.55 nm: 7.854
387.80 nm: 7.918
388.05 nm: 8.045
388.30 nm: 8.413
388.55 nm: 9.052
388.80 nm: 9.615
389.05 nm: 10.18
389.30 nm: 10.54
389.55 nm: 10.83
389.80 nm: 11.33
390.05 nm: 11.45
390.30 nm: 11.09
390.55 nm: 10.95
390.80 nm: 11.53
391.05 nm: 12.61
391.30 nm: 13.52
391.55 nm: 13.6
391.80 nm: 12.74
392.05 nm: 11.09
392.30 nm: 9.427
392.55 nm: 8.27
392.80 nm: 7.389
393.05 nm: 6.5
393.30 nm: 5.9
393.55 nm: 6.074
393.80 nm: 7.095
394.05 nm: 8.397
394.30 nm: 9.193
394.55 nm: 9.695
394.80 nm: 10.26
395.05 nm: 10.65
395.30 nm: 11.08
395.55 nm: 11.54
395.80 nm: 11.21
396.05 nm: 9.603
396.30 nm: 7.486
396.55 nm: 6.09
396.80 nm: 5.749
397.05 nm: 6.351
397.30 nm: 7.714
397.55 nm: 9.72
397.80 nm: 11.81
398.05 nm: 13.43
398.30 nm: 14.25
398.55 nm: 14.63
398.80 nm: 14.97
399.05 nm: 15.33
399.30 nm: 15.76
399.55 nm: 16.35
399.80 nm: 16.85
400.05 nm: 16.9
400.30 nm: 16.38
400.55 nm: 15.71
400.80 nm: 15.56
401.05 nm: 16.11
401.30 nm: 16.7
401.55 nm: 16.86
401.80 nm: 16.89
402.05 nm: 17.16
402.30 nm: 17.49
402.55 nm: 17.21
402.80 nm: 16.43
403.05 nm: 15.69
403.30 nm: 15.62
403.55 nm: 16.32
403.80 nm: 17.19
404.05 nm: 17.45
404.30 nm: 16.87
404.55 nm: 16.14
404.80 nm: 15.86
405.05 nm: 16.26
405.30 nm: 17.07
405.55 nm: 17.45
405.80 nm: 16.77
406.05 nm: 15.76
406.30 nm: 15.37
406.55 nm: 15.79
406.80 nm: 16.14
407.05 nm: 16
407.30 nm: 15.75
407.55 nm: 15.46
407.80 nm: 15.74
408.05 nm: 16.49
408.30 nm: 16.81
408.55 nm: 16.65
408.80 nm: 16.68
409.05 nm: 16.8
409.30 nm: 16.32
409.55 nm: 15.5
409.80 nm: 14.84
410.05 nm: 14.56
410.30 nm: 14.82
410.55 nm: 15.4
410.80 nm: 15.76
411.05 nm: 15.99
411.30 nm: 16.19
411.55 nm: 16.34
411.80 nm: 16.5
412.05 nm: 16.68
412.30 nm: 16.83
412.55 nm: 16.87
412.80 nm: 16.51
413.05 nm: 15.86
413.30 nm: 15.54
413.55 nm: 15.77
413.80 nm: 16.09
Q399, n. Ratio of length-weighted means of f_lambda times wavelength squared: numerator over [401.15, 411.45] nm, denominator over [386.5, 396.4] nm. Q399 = 1.82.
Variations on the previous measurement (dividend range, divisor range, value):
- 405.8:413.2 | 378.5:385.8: 2.29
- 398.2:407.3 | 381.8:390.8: 2.12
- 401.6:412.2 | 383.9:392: 1.89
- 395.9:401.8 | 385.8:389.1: 1.65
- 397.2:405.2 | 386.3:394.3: 1.74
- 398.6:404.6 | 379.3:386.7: 2.26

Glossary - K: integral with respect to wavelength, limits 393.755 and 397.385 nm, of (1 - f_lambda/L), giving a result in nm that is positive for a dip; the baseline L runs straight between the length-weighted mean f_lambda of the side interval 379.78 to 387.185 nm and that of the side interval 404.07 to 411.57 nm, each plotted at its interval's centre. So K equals 0.94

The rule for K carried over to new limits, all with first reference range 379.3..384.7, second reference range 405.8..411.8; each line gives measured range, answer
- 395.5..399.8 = 0.402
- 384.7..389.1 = 0.404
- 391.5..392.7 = 0.007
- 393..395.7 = 0.641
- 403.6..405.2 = -0.224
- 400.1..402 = -0.392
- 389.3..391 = -0.152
